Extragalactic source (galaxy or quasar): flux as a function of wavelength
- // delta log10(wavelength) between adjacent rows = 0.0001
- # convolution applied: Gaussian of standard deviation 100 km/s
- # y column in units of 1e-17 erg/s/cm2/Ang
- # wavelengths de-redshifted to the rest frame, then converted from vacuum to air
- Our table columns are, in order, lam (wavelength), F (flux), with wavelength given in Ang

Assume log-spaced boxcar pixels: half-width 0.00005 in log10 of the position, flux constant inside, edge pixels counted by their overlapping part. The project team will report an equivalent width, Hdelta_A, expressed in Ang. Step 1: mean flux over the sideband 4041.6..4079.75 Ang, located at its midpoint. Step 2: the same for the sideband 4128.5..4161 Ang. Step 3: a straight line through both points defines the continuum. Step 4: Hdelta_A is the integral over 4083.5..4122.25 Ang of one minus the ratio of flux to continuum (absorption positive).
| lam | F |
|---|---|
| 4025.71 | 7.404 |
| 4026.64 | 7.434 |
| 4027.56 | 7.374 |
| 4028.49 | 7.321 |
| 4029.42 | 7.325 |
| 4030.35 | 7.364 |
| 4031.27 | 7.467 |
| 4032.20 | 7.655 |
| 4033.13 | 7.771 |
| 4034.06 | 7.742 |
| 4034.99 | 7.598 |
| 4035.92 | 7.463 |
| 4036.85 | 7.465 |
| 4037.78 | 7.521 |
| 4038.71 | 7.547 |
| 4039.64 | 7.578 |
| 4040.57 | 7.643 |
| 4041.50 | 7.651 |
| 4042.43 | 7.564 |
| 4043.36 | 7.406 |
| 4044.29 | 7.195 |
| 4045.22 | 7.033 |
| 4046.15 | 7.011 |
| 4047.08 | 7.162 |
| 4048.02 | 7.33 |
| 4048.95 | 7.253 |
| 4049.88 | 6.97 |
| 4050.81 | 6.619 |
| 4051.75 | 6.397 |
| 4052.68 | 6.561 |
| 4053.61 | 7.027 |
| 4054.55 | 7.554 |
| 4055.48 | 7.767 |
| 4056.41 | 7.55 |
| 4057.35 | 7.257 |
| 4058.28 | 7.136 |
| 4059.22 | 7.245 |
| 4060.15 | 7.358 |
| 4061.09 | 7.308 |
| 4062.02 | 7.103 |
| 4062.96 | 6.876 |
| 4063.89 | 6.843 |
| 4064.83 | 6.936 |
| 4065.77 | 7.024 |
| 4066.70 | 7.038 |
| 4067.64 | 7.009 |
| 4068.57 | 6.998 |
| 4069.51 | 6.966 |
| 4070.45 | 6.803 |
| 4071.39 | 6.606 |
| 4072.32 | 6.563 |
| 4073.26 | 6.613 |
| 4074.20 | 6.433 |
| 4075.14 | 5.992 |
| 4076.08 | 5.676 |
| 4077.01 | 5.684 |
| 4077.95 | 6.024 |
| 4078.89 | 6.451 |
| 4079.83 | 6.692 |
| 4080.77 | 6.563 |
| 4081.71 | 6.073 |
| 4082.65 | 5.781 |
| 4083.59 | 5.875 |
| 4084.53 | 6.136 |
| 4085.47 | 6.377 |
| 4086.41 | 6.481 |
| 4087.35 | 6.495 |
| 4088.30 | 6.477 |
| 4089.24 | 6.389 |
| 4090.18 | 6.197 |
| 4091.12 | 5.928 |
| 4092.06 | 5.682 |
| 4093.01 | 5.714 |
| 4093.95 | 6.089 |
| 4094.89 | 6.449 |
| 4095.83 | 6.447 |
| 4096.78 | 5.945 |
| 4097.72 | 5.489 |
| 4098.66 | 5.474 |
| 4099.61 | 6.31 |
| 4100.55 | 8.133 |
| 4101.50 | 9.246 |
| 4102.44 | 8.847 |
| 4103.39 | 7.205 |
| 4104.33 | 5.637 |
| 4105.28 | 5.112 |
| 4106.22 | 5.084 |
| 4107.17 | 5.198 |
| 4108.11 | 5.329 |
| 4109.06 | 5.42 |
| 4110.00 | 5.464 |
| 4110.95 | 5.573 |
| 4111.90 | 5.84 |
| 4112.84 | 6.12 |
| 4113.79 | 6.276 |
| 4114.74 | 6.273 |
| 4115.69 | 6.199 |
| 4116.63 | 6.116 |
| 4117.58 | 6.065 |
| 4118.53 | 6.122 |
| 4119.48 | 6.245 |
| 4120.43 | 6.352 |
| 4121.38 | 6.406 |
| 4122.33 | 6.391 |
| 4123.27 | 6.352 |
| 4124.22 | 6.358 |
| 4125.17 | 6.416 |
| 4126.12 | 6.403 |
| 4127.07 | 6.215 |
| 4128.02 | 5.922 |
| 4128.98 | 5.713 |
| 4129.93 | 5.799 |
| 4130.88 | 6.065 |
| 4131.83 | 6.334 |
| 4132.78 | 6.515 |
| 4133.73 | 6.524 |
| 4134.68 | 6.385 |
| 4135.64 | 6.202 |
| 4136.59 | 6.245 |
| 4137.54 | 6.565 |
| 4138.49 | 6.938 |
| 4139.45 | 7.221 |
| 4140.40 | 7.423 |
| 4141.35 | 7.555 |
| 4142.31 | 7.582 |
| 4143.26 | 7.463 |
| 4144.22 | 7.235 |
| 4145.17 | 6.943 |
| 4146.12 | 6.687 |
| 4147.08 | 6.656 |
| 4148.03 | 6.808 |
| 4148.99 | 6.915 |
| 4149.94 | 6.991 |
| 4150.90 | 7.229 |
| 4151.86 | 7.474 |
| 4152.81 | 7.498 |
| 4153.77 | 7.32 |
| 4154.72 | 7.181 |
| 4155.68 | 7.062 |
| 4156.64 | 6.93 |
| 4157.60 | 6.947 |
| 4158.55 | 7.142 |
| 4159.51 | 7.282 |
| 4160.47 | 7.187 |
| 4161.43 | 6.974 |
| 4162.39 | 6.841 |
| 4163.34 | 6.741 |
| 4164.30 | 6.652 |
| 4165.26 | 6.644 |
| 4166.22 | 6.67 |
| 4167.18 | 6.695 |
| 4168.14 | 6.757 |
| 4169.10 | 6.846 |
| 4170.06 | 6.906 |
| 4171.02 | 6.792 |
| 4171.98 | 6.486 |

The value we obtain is 3.9 Ang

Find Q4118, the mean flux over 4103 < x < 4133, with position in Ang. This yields 6.01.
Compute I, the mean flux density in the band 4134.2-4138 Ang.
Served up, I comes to 6.35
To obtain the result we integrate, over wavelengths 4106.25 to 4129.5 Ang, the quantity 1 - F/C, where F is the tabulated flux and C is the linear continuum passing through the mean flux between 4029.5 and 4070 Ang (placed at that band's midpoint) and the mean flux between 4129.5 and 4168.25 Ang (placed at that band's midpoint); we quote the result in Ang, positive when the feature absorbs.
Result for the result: 3.28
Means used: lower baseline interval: 7.26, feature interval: 6.01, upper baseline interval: 6.89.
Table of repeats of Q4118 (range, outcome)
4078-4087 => 6.26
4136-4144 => 7.11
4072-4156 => 6.42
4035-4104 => 6.82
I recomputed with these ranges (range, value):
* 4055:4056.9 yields 7.66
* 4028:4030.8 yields 7.32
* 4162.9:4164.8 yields 6.69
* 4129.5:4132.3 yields 6.07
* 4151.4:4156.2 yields 7.31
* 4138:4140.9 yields 7.2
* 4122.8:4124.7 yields 6.37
